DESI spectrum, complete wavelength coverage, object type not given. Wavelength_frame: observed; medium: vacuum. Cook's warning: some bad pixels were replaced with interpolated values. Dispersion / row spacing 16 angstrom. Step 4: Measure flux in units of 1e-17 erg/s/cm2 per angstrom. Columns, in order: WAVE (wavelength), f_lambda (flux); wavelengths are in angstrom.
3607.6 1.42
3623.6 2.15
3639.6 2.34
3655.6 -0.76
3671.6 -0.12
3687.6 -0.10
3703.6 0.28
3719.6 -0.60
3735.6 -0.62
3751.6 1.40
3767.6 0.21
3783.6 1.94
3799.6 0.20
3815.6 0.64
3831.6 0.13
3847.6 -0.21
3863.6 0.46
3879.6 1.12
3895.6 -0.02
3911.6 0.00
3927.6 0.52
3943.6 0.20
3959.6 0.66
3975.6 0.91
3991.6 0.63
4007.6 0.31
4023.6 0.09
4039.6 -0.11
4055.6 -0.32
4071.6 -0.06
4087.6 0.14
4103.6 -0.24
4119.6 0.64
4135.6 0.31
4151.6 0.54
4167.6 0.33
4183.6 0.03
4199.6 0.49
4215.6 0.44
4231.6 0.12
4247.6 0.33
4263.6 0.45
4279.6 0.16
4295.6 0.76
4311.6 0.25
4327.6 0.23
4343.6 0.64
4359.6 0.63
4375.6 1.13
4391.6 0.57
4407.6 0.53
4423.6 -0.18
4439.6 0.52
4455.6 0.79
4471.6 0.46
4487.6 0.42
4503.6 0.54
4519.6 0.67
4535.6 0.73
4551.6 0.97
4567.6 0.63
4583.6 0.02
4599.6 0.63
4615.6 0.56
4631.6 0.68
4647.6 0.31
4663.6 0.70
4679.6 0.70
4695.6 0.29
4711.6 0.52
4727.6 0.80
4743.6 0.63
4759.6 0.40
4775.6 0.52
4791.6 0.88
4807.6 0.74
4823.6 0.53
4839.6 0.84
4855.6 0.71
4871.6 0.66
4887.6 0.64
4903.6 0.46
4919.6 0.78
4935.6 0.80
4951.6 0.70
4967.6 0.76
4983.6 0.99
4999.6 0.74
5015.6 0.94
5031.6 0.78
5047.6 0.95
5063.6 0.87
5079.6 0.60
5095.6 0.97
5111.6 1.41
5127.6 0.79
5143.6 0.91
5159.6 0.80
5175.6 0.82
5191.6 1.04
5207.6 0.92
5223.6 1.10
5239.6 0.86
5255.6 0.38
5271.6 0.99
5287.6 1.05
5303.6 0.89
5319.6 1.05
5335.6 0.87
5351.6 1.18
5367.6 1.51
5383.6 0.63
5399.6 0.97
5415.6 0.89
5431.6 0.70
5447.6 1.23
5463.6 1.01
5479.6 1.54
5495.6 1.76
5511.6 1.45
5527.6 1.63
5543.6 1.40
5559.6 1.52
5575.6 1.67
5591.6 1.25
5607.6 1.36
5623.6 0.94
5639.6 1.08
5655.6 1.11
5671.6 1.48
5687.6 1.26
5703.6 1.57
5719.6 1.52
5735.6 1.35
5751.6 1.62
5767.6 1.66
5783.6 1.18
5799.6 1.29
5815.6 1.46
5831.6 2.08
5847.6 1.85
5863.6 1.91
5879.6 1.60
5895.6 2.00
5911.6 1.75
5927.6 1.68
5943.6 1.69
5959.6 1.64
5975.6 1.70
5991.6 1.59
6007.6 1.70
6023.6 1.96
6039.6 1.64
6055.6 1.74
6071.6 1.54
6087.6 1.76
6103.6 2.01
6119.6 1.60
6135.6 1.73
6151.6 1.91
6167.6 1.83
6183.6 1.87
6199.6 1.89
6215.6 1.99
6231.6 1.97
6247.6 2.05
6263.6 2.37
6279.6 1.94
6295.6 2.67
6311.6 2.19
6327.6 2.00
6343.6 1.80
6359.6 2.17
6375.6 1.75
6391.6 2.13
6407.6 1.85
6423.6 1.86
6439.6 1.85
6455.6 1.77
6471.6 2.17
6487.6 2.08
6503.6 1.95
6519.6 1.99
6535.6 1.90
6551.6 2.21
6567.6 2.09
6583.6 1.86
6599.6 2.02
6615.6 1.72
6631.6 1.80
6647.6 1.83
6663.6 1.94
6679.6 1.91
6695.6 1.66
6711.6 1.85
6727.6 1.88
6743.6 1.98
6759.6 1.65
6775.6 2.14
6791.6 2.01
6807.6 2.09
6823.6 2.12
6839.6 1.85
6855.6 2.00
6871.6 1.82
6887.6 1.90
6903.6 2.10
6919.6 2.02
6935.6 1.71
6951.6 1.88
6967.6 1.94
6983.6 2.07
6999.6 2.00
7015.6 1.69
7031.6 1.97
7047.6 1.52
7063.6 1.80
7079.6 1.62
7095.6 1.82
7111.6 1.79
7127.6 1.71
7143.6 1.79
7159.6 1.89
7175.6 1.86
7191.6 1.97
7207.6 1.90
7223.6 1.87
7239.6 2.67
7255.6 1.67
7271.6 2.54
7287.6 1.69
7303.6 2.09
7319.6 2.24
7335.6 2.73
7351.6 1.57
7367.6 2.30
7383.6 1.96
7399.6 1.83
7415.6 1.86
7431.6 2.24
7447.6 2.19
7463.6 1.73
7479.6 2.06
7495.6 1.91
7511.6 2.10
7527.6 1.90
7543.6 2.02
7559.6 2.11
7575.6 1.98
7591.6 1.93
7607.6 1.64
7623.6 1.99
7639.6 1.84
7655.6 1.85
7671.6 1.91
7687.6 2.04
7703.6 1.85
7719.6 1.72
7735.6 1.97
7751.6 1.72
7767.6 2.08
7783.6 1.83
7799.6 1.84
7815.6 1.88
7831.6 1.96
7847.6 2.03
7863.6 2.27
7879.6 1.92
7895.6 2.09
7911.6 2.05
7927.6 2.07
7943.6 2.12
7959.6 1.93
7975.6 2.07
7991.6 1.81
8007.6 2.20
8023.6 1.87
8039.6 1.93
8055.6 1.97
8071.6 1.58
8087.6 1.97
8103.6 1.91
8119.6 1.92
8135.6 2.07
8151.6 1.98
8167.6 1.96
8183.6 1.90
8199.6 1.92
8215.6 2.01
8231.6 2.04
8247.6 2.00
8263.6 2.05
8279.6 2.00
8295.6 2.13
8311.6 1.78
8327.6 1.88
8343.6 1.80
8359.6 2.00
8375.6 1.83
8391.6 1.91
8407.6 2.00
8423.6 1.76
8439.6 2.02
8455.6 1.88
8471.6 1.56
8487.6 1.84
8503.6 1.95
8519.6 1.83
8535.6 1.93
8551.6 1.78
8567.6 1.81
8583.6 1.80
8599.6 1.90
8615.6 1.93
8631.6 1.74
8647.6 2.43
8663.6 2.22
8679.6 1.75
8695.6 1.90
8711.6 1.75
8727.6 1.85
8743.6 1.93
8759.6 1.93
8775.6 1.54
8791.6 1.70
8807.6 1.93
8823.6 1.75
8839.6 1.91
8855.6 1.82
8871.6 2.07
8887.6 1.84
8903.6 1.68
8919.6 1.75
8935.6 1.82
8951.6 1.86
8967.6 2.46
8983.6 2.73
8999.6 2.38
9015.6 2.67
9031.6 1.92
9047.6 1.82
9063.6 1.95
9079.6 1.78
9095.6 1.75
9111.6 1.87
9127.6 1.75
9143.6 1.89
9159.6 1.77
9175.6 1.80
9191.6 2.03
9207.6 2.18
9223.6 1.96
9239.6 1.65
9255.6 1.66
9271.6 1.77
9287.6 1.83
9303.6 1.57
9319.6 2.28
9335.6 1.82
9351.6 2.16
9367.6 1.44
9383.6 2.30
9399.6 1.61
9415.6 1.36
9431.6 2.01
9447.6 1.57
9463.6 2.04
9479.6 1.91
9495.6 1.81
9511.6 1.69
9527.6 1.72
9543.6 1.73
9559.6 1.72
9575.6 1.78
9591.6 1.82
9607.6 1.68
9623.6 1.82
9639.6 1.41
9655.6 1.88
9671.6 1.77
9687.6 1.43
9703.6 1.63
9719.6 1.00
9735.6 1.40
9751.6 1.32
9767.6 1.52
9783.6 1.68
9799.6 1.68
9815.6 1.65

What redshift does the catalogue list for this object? 0.369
